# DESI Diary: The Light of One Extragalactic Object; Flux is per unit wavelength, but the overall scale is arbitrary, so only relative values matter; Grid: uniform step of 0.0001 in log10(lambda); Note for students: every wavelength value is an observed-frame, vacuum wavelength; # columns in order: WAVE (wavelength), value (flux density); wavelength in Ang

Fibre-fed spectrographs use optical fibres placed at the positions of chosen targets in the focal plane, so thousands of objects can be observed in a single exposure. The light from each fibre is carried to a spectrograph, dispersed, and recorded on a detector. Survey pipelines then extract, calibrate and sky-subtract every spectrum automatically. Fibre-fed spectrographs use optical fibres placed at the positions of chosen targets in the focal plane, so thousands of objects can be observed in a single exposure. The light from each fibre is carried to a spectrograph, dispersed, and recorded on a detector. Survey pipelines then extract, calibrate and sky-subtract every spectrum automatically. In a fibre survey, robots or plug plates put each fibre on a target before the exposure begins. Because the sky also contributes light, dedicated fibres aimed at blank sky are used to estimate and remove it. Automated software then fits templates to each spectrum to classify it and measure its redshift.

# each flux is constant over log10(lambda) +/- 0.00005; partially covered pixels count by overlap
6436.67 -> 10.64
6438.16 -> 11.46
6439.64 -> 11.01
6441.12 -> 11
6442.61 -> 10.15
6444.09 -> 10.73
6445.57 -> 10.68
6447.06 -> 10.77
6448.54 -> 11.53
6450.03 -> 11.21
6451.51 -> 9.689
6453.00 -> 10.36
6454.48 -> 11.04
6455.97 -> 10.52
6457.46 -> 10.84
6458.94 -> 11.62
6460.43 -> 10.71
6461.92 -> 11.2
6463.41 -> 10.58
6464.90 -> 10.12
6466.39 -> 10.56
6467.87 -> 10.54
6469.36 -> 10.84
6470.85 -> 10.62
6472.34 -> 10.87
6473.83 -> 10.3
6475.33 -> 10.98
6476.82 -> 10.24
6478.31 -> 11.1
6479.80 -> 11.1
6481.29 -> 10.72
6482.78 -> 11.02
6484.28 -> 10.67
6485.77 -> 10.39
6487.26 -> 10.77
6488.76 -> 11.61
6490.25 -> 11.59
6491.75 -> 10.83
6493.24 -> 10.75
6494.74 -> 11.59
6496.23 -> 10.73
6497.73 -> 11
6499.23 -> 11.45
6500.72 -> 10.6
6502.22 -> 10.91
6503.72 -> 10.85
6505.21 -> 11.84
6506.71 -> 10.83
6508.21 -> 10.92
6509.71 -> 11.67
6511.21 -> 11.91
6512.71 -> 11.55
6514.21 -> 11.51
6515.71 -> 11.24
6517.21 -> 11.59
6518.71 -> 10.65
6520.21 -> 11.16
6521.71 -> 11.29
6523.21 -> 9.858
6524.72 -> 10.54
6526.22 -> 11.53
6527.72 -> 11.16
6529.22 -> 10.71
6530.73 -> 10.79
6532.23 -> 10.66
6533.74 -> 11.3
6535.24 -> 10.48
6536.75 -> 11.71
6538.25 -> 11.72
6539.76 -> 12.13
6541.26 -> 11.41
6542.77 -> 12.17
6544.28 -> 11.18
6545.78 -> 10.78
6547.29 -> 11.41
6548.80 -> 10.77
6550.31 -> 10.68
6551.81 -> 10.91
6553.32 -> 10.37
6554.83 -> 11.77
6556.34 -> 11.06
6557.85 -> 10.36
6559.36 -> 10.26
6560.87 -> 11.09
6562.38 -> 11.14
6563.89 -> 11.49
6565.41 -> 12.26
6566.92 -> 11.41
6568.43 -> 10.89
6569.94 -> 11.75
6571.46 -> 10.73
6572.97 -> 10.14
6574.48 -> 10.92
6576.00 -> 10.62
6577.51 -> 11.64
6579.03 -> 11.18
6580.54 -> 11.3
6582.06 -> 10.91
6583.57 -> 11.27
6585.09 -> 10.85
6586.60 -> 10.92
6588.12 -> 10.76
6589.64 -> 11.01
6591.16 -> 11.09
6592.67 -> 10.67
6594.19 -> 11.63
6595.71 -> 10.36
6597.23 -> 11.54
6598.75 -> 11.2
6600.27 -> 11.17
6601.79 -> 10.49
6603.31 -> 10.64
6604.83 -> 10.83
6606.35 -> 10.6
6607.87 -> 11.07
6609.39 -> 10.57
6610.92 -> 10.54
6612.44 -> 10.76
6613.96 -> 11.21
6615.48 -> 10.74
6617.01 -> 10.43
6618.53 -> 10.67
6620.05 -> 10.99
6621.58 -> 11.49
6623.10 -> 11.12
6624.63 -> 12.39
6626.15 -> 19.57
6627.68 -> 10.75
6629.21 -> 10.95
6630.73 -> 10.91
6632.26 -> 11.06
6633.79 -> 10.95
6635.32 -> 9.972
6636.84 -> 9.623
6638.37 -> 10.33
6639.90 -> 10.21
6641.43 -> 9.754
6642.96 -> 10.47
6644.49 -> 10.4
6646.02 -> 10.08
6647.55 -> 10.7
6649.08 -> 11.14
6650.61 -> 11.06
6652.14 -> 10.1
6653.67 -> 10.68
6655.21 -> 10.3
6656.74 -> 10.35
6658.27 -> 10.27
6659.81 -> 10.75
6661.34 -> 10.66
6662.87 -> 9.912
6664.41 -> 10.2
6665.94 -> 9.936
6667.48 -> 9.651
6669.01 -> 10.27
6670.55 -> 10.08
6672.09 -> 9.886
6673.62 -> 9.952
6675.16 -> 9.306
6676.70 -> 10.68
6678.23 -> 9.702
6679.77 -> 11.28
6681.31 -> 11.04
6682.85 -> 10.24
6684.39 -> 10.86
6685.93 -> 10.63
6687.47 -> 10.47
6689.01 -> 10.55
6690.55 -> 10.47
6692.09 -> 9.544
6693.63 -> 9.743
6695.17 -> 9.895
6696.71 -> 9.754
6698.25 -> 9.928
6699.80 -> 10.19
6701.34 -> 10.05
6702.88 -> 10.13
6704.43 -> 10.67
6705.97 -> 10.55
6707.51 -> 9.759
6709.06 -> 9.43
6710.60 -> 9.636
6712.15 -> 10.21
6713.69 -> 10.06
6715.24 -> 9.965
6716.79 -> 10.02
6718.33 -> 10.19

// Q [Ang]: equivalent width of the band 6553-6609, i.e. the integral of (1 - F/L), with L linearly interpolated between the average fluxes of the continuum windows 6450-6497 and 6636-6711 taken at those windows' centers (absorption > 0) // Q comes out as -2.8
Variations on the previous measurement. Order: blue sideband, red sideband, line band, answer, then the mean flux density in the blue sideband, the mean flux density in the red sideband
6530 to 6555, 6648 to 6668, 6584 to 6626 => -1.3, 11.2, 10.4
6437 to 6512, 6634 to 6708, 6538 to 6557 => -1.0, 10.9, 10.3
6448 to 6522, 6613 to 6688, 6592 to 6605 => -0.2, 11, 10.7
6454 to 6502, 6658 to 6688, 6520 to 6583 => -2.6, 10.9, 10.3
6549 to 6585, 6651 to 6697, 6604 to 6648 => -1.7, 11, 10.3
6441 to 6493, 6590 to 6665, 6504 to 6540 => -1.2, 10.8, 10.9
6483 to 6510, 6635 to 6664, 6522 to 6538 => 0.0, 11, 10.4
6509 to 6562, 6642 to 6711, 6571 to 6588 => -0.2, 11.1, 10.3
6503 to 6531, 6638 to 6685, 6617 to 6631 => -2.0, 11.1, 10.3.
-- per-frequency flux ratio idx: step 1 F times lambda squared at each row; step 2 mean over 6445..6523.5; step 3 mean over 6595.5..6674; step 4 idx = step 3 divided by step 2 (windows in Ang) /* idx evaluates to 1.03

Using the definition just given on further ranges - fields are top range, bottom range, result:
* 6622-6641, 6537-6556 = 1.04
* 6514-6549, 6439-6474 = 1.06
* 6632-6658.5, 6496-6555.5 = 0.97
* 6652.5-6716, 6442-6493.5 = 1.01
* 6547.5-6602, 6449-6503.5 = 1.05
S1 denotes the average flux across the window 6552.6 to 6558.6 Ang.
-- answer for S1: 10.9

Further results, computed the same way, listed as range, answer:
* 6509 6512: 11.8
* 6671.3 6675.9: 9.72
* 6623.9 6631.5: 12.9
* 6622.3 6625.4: 11.8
